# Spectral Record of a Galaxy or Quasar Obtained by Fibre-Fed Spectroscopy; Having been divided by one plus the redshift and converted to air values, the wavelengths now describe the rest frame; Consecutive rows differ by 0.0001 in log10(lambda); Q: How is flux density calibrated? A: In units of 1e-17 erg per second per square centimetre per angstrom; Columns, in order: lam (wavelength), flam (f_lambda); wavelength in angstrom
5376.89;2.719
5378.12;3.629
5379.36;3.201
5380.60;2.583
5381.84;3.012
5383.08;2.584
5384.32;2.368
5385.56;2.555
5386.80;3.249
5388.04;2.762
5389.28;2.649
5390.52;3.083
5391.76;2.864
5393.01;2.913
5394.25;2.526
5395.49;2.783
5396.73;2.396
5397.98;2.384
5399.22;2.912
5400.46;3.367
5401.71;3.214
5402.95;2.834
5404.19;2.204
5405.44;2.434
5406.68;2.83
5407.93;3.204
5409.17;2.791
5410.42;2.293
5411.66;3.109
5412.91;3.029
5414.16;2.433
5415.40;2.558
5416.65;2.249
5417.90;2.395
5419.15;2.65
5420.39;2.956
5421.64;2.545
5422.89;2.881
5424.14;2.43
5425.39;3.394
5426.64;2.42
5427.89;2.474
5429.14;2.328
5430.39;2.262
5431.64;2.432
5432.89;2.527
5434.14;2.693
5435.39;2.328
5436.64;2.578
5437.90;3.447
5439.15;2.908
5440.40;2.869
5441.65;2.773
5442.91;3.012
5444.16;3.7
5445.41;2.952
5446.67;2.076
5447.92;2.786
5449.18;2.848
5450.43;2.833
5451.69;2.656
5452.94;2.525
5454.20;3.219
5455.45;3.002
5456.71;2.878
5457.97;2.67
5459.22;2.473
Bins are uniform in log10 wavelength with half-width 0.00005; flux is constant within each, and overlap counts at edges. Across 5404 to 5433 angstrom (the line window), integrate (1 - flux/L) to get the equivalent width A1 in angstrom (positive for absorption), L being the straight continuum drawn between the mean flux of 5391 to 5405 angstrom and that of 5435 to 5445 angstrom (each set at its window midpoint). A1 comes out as 2.4 angstrom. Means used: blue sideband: 2.76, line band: 2.63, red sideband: 2.97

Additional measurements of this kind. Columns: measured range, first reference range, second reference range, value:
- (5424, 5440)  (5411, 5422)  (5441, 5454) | 0.6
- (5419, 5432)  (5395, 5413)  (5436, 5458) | 1.0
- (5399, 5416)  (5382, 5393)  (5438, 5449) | 0.2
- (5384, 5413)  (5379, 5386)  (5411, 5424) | -1.0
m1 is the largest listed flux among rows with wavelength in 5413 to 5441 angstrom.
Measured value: 3.447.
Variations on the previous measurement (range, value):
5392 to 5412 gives 3.367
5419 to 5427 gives 3.394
